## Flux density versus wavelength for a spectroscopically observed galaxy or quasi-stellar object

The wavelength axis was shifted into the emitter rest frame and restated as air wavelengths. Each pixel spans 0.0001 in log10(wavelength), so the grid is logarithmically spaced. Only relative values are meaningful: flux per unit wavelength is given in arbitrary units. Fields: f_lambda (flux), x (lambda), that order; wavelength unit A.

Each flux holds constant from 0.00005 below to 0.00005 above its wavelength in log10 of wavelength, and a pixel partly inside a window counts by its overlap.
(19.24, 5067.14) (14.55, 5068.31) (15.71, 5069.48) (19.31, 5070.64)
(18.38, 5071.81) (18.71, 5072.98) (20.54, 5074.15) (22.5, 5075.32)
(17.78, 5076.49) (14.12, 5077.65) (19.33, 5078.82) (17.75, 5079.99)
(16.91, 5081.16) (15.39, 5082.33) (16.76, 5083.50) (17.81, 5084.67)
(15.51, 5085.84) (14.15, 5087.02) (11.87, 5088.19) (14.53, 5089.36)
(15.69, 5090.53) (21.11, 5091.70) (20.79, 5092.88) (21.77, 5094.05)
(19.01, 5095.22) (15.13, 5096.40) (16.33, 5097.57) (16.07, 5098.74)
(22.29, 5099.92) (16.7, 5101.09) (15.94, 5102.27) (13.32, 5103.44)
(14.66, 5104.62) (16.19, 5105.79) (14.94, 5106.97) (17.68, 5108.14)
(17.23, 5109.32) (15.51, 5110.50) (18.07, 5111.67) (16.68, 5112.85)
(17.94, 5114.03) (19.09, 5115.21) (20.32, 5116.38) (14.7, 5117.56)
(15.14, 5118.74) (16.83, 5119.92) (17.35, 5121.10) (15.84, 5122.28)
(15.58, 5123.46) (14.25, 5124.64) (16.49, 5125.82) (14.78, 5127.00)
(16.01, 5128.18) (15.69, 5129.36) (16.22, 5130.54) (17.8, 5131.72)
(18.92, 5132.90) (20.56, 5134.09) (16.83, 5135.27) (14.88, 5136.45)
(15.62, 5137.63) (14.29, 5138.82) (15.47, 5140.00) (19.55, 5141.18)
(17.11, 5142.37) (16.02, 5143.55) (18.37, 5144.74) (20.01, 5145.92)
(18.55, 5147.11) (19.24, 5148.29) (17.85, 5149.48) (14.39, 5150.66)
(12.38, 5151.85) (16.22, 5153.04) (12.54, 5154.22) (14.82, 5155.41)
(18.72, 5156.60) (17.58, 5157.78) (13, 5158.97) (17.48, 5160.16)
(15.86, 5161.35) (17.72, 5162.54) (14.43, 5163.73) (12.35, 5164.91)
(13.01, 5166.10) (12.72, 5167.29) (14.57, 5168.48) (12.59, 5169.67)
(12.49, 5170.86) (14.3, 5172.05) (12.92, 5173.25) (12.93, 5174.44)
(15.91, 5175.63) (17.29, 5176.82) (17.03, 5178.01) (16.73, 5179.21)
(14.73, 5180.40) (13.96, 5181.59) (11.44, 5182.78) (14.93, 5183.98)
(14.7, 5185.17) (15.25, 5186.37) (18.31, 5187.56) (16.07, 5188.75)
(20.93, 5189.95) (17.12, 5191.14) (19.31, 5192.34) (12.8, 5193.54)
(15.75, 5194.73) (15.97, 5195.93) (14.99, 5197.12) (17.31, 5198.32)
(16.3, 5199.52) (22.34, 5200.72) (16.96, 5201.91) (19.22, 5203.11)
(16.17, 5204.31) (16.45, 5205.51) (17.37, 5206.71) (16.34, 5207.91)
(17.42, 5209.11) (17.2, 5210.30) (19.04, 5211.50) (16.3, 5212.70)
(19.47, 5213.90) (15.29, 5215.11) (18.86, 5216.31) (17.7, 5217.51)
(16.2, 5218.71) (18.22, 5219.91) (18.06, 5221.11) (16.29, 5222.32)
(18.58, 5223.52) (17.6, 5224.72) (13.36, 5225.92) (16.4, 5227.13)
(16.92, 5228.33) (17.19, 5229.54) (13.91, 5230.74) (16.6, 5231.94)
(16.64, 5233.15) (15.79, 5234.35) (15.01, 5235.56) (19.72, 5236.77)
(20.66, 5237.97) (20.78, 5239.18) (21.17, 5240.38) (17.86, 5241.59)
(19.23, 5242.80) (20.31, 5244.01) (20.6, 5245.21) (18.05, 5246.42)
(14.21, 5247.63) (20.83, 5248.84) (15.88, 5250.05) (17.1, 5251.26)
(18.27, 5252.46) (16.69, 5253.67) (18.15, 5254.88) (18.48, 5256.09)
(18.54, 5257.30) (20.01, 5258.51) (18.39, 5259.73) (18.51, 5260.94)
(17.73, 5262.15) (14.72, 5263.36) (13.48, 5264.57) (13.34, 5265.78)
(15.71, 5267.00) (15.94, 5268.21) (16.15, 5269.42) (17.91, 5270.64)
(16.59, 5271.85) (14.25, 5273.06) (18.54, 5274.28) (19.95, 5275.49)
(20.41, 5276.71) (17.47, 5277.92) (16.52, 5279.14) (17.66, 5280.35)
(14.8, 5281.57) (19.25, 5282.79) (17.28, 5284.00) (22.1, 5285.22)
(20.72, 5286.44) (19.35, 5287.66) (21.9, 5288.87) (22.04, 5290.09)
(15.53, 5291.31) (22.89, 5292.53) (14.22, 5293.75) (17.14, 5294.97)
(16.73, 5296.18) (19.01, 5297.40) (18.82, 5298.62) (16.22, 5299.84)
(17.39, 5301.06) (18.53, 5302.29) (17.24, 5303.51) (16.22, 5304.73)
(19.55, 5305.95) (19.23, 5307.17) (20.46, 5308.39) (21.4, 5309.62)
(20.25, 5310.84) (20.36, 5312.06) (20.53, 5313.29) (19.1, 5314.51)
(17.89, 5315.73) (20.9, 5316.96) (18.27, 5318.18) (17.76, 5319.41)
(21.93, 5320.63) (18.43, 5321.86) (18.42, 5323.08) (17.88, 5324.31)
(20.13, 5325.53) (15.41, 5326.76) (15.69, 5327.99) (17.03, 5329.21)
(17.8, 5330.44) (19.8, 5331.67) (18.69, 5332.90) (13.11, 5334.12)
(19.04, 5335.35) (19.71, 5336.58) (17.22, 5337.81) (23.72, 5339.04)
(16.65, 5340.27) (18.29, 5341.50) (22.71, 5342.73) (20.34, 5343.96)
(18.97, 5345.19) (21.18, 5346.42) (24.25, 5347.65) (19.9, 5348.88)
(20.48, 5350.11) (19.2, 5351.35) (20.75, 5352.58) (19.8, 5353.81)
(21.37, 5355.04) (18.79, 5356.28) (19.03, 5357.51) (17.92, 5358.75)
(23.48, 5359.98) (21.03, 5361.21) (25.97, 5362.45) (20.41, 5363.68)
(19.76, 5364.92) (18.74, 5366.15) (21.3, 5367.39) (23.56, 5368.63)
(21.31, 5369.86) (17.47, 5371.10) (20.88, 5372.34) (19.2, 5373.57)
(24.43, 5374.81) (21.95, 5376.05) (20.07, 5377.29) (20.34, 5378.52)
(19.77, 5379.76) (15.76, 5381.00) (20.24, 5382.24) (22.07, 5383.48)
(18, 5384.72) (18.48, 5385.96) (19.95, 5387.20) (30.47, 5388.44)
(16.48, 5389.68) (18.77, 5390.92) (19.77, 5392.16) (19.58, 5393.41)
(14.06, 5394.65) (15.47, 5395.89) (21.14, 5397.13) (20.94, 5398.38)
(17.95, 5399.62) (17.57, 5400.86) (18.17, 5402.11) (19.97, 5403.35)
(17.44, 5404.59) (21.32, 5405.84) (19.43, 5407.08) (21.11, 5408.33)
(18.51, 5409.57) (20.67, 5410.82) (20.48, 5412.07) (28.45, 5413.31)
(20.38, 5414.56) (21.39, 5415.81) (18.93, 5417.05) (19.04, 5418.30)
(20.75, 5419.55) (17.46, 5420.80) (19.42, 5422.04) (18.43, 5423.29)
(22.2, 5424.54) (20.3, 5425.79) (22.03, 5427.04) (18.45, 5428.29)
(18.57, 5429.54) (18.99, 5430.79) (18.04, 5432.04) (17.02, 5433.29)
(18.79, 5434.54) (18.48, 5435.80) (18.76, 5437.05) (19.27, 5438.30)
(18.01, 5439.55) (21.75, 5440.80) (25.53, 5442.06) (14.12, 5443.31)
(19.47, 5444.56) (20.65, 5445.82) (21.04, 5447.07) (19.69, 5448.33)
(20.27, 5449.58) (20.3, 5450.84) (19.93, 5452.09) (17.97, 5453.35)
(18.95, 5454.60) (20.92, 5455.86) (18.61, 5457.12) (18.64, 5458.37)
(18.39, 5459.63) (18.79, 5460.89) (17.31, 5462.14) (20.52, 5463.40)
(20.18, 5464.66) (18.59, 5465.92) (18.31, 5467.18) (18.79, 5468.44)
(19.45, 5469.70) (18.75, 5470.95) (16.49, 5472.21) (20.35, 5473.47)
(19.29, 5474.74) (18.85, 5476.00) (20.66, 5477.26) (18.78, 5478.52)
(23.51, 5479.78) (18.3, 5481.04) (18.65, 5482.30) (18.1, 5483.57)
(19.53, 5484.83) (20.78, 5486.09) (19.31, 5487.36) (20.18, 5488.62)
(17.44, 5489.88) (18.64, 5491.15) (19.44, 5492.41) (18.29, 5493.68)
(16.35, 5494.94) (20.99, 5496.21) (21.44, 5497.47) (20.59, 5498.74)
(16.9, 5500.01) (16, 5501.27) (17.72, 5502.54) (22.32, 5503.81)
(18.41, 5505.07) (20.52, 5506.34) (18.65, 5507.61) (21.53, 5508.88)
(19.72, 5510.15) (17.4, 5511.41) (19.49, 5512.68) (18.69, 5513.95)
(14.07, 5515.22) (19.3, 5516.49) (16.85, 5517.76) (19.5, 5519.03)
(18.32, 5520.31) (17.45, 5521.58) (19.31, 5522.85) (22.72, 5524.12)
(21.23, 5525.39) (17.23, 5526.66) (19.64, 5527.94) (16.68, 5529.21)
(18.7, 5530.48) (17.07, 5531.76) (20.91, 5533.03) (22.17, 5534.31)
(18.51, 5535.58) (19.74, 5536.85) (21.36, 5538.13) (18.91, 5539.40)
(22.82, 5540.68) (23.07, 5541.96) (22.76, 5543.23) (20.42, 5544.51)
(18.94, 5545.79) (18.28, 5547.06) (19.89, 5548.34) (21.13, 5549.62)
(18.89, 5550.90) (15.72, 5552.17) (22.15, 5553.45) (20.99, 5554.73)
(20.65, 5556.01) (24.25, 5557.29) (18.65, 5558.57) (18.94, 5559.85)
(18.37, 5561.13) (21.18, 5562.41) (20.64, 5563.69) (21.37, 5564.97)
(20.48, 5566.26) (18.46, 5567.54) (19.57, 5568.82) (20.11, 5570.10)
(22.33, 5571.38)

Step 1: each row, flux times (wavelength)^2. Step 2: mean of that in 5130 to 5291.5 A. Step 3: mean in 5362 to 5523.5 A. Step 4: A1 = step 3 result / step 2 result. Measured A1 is 1.26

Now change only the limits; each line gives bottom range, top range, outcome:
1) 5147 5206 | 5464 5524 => 1.36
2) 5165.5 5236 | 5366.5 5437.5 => 1.32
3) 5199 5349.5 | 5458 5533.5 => 1.14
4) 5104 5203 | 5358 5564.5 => 1.37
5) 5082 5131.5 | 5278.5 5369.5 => 1.26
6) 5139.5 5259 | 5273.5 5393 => 1.22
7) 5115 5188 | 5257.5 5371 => 1.27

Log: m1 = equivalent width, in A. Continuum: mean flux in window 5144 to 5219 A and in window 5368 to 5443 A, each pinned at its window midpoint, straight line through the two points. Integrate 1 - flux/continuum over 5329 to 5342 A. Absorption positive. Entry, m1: 0.3 A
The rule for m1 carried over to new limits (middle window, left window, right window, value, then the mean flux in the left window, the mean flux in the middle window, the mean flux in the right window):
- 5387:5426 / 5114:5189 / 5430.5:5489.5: -2.4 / 15.9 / 19.9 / 19.3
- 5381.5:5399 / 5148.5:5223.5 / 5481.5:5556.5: -1.5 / 16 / 19.6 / 19.4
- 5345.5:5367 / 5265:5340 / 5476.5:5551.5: -2.4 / 18.3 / 20.7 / 19.4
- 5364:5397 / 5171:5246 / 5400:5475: -1.9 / 16.9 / 19.9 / 19.5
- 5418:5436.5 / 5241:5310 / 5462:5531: -0.5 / 18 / 19.2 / 19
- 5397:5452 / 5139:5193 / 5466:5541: -4.3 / 15.7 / 19.8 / 19.2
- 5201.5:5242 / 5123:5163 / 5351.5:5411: 0.6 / 16.5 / 17.4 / 20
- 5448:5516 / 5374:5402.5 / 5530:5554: 2.7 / 19.6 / 19.1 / 20.1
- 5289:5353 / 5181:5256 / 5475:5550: -3.4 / 17.2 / 18.9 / 19.4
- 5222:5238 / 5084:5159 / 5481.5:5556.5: 0.7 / 16.7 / 16.6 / 19.4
